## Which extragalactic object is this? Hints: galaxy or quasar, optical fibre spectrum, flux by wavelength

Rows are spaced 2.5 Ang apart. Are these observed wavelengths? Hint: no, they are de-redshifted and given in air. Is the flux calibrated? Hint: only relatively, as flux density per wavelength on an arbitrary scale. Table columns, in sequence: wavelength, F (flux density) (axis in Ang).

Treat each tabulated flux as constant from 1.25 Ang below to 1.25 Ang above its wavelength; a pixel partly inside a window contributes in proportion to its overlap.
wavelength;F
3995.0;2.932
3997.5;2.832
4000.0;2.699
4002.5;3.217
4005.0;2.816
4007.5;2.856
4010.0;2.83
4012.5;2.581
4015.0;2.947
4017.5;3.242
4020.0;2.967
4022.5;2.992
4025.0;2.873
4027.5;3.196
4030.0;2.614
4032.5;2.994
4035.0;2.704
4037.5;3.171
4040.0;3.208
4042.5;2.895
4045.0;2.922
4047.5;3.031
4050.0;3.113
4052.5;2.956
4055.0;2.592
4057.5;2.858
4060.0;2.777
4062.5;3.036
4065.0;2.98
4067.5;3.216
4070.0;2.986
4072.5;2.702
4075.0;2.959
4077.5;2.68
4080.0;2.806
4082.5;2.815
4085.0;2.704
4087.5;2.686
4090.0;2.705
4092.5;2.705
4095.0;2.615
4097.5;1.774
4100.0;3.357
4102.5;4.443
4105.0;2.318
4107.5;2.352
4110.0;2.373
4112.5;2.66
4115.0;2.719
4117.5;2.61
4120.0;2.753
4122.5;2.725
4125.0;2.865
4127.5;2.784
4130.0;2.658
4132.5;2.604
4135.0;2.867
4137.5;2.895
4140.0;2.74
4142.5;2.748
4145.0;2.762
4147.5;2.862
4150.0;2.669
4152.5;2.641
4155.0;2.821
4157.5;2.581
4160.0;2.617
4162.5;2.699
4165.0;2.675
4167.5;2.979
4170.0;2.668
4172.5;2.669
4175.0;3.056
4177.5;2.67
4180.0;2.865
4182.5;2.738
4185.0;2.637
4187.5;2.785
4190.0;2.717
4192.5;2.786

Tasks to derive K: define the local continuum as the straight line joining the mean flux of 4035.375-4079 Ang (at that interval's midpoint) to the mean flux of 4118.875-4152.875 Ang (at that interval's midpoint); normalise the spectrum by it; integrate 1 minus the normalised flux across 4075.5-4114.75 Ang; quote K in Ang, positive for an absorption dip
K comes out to 1.6 Ang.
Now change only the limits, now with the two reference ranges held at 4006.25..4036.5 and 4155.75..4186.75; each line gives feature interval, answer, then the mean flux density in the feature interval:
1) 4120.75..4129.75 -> 0.0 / 2.77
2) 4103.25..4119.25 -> 1.3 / 2.57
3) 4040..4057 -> -0.4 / 2.94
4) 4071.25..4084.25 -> 0.2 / 2.79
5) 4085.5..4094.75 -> 0.4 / 2.69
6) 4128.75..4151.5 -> 0.2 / 2.75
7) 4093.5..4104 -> -0.8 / 3.02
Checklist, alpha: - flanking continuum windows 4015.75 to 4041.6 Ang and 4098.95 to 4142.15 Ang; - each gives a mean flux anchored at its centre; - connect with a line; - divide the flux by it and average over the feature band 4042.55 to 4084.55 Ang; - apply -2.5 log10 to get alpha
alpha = 0.01 mag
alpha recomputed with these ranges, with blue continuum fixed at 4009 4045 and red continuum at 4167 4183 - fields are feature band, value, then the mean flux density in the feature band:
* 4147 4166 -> 0.05 mag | 2.69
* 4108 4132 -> 0.07 mag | 2.67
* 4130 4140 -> 0.03 mag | 2.77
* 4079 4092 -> 0.06 mag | 2.74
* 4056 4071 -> -0.02 mag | 2.97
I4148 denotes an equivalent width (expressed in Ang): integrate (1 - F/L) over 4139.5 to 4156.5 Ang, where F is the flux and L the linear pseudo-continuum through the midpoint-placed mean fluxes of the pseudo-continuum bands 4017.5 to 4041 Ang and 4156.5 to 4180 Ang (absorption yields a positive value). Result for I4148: 0.2 Ang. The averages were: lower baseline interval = 2.98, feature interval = 2.75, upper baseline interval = 2.74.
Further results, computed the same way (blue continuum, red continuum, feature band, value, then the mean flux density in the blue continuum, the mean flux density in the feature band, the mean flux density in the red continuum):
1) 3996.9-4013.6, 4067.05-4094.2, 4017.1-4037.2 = -0.9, 2.84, 2.95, 2.8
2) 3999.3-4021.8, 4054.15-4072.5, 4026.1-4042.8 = -0.3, 2.91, 2.97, 2.91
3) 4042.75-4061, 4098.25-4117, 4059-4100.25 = 1.3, 2.89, 2.78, 2.85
